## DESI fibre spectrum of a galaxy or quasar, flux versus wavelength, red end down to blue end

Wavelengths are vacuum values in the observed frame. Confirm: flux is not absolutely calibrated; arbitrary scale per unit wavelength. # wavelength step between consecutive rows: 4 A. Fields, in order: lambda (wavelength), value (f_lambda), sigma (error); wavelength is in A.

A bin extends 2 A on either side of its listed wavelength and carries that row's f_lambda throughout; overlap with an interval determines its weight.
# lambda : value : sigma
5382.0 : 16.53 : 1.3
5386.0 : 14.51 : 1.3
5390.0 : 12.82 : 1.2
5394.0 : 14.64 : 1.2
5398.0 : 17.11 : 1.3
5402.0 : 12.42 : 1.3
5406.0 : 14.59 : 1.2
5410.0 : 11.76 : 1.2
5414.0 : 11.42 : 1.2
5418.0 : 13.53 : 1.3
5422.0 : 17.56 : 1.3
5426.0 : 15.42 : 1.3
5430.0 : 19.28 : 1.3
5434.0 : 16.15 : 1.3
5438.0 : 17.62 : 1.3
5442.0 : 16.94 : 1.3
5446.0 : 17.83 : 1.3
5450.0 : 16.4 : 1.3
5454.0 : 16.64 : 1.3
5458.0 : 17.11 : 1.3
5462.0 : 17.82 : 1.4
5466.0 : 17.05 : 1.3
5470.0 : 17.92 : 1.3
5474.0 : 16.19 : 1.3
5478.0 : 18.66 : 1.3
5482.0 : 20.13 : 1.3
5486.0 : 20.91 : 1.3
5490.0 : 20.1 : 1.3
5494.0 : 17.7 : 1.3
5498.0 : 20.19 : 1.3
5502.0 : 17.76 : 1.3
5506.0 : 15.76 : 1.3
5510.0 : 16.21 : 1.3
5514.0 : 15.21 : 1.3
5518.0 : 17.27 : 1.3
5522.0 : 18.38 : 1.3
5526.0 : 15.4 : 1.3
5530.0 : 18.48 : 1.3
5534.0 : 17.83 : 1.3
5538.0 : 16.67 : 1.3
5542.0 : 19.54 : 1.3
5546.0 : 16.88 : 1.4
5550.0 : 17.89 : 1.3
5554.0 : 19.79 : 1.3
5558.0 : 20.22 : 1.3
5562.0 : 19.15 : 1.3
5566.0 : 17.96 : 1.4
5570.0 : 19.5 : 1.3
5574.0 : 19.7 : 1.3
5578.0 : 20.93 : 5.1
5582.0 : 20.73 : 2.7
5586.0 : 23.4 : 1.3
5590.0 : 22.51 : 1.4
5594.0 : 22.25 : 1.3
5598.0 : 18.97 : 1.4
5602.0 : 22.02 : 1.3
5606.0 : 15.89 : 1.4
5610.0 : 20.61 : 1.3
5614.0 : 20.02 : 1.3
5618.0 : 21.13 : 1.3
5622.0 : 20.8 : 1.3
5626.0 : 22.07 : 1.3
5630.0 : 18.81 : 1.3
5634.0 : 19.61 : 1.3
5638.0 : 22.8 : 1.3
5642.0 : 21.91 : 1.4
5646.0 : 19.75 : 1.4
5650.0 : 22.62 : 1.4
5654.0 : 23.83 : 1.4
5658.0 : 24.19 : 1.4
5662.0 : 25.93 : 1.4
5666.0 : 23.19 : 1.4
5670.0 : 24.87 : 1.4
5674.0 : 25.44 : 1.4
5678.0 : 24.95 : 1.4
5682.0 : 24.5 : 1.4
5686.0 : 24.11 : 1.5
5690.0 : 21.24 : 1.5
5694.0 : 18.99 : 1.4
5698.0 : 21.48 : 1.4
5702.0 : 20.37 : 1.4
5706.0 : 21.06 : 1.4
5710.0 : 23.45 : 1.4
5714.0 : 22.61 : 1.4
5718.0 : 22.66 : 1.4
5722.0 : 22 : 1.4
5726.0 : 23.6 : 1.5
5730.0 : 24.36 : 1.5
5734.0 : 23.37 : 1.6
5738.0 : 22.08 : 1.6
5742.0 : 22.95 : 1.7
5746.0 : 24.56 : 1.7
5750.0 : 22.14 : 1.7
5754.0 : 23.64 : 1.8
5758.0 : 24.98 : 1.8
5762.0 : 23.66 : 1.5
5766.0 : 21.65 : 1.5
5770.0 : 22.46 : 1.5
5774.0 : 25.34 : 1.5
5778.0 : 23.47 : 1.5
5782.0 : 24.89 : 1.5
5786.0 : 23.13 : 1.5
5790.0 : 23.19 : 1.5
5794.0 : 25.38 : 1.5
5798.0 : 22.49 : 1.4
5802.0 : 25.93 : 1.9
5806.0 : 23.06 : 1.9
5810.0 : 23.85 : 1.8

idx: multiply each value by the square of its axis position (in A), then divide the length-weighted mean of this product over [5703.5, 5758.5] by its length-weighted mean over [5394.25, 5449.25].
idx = 1.66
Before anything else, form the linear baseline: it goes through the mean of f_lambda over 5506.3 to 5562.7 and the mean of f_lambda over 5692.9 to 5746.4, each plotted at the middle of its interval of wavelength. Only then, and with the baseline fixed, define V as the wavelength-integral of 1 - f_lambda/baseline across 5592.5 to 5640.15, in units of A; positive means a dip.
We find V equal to -1.5 A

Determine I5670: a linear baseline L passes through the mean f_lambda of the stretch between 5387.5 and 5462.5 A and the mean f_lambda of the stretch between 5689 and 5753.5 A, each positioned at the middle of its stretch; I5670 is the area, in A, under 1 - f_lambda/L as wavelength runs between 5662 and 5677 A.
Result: -2.5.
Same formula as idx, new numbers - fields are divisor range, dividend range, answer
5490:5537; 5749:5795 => 1.49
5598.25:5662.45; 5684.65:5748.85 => 1.09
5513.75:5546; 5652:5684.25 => 1.48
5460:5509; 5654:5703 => 1.37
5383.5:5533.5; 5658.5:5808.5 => 1.55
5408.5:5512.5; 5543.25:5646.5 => 1.24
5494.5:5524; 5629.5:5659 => 1.32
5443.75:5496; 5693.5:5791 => 1.40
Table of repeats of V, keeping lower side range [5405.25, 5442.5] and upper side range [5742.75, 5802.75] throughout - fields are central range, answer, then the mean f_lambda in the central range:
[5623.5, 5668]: -3.26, 22.2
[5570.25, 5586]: -1.35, 20.7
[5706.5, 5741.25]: -0.56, 22.9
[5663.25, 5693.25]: -3.38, 23.9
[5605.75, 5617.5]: 0.19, 19.6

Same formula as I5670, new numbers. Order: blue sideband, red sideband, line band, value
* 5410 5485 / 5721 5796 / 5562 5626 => -1.52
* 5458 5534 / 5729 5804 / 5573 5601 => -2.14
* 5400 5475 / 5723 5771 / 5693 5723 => 0.96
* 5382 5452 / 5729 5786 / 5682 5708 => 0.63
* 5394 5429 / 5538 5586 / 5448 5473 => -1.72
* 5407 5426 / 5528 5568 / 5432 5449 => -2.81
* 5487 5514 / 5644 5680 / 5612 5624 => 0.85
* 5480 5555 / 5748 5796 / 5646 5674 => -3.60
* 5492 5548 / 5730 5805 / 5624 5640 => -0.48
